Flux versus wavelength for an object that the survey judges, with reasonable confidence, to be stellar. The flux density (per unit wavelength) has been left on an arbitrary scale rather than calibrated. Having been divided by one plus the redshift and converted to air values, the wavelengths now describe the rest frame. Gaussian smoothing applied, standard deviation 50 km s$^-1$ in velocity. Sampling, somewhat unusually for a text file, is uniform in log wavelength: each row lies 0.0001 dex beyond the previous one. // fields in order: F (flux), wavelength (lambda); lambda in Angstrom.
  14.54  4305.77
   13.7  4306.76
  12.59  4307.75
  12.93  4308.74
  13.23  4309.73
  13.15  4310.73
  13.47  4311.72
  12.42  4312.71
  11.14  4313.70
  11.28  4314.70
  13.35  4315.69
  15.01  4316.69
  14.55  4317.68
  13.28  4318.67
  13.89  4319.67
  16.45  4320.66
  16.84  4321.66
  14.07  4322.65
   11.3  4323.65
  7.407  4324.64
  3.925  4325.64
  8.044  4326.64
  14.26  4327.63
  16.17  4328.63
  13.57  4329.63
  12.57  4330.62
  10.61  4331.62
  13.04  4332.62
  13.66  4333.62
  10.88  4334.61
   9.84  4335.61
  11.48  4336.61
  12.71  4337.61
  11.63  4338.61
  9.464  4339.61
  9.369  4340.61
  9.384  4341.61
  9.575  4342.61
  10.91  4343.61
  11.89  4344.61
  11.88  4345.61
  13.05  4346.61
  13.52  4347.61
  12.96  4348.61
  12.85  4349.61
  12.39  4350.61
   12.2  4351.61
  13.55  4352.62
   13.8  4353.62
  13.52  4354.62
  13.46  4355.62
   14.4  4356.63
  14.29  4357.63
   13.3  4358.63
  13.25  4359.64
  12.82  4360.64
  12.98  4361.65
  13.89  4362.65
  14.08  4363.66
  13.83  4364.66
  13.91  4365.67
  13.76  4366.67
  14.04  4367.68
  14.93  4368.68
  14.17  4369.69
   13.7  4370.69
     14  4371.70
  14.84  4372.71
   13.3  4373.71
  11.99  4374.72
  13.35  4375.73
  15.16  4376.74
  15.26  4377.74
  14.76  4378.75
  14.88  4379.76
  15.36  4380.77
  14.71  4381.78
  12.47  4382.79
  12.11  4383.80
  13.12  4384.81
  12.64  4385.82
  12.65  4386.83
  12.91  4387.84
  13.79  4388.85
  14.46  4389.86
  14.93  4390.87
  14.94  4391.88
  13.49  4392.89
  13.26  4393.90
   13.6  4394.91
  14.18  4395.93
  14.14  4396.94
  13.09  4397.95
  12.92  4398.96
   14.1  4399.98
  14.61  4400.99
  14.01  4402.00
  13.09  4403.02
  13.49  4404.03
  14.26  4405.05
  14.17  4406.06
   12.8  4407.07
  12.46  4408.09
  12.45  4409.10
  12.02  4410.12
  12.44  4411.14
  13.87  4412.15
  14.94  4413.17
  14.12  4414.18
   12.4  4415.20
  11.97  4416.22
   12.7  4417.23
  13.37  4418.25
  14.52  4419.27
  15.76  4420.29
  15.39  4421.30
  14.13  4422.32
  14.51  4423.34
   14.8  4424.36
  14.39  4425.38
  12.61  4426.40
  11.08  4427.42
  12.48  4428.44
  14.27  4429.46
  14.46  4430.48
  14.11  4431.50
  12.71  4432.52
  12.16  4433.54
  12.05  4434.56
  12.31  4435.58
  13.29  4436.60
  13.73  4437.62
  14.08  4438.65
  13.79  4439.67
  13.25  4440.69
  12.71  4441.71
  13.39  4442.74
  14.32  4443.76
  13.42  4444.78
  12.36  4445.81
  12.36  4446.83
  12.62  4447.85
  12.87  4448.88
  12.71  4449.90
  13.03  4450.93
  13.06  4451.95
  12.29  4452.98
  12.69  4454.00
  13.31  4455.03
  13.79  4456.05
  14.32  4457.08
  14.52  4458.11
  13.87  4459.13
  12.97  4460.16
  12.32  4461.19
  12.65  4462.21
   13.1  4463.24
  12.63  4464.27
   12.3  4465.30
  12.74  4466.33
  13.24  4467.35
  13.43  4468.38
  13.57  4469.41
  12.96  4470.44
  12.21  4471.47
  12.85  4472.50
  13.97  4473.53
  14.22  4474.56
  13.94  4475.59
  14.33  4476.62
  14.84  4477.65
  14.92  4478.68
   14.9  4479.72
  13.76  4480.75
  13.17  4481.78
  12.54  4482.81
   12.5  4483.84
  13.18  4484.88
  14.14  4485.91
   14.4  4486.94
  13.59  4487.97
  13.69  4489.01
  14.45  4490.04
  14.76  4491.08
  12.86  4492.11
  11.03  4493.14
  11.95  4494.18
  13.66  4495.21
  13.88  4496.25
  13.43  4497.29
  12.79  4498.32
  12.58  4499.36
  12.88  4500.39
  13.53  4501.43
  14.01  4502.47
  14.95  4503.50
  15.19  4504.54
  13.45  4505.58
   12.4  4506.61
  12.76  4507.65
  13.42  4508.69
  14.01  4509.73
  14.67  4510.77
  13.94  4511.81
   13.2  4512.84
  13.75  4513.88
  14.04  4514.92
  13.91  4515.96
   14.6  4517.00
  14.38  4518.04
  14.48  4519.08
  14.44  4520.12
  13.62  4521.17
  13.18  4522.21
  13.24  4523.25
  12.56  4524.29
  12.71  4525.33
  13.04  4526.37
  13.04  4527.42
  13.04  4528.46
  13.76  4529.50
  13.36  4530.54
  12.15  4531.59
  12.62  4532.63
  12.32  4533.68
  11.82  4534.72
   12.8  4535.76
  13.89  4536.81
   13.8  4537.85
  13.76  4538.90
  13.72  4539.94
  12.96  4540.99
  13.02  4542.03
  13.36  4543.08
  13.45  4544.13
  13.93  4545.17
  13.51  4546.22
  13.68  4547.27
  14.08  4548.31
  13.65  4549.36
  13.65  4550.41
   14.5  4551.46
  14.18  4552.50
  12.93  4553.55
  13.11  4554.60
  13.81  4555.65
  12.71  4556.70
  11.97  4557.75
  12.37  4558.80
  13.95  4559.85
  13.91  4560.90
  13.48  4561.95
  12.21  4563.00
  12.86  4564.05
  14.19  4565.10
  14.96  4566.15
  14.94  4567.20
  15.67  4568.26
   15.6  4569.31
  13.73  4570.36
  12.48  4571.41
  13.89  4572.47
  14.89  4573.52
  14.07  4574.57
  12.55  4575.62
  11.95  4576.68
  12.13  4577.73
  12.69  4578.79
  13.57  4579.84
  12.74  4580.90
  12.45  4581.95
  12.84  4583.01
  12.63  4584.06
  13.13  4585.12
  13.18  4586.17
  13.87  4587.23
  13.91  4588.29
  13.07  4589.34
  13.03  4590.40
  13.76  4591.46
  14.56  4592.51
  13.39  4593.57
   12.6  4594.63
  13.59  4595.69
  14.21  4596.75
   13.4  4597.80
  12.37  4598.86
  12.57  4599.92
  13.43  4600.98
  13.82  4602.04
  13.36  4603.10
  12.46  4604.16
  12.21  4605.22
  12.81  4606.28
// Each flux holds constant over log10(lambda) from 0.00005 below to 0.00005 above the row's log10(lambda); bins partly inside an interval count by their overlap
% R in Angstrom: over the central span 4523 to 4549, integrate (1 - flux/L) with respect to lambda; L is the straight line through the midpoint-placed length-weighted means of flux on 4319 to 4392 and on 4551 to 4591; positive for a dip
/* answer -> 0.3 Angstrom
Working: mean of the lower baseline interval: 12.9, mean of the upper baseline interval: 13.4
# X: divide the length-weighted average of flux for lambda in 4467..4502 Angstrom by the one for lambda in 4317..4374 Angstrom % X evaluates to 1.1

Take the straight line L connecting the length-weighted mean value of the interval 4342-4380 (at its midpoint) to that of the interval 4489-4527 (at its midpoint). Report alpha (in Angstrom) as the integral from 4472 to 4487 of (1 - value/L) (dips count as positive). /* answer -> -0.3 Angstrom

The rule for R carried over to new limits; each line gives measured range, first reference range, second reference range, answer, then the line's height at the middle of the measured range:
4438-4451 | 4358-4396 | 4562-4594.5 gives 0.52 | 13.7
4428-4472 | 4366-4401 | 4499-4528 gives 2.01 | 13.8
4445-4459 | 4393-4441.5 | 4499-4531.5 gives 0.45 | 13.5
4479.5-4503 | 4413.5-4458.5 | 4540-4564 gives 0.03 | 13.4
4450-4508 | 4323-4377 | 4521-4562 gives -1.73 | 13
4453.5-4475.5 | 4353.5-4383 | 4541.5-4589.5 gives 0.77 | 13.7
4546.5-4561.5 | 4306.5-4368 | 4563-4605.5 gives -0.18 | 13.3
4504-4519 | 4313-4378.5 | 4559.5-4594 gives -0.61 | 13.3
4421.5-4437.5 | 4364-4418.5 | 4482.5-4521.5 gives 0.36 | 13.6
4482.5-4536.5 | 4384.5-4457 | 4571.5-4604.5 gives -0.36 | 13.3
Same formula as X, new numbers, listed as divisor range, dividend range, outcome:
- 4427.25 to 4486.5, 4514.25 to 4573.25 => 1.02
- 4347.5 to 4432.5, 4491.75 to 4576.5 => 0.99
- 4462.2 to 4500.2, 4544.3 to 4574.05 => 1.03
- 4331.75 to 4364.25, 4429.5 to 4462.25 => 1.07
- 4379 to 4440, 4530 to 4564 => 0.98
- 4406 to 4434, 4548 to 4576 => 1.02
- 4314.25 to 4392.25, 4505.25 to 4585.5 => 1.03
